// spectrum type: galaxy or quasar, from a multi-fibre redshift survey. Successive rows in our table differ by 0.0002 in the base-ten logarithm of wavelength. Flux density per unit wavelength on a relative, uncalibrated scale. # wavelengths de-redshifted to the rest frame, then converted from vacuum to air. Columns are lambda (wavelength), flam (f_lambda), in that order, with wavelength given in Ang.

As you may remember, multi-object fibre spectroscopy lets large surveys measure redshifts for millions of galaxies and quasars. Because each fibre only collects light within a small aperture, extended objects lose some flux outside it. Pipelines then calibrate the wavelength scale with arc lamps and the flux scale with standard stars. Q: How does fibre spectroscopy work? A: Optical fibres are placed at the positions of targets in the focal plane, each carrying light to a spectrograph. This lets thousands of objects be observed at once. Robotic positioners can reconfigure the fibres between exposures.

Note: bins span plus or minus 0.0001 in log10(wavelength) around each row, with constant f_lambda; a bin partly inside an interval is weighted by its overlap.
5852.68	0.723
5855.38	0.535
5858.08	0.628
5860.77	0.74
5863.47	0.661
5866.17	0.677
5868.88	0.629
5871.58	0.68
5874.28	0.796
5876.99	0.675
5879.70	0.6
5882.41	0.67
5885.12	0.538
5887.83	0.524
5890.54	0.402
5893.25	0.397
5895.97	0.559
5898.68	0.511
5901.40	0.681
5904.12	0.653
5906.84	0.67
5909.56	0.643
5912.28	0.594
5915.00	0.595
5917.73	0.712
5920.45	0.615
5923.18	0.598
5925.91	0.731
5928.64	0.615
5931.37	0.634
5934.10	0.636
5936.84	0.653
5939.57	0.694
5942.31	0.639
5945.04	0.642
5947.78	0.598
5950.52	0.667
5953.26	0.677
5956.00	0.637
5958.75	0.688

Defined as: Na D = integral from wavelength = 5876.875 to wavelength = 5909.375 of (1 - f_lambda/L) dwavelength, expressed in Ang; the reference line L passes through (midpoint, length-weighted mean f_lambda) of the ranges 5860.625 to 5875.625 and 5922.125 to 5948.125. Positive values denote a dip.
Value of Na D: 5.0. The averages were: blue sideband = 0.694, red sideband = 0.646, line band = 0.572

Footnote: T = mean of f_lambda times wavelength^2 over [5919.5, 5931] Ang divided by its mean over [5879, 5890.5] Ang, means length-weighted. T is 1.2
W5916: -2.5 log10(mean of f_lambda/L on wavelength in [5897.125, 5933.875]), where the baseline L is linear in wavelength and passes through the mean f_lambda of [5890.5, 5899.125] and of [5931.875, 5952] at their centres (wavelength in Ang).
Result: -0.16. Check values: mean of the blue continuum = 0.473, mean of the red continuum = 0.647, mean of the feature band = 0.635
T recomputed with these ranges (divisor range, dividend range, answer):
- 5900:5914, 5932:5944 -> 1.02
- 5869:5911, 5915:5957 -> 1.10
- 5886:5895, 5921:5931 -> 1.44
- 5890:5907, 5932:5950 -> 1.18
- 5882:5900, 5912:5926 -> 1.27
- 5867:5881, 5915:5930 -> 0.98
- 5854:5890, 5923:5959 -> 1.05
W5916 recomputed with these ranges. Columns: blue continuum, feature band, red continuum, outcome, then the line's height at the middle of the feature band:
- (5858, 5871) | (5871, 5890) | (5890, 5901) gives -0.085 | 0.578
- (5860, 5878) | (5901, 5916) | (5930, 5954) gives 0.051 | 0.669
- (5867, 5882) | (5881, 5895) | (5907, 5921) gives 0.289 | 0.662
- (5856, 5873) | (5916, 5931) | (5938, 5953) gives 0.005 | 0.654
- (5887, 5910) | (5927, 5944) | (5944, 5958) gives -0.046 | 0.62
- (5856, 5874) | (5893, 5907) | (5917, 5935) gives 0.127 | 0.657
